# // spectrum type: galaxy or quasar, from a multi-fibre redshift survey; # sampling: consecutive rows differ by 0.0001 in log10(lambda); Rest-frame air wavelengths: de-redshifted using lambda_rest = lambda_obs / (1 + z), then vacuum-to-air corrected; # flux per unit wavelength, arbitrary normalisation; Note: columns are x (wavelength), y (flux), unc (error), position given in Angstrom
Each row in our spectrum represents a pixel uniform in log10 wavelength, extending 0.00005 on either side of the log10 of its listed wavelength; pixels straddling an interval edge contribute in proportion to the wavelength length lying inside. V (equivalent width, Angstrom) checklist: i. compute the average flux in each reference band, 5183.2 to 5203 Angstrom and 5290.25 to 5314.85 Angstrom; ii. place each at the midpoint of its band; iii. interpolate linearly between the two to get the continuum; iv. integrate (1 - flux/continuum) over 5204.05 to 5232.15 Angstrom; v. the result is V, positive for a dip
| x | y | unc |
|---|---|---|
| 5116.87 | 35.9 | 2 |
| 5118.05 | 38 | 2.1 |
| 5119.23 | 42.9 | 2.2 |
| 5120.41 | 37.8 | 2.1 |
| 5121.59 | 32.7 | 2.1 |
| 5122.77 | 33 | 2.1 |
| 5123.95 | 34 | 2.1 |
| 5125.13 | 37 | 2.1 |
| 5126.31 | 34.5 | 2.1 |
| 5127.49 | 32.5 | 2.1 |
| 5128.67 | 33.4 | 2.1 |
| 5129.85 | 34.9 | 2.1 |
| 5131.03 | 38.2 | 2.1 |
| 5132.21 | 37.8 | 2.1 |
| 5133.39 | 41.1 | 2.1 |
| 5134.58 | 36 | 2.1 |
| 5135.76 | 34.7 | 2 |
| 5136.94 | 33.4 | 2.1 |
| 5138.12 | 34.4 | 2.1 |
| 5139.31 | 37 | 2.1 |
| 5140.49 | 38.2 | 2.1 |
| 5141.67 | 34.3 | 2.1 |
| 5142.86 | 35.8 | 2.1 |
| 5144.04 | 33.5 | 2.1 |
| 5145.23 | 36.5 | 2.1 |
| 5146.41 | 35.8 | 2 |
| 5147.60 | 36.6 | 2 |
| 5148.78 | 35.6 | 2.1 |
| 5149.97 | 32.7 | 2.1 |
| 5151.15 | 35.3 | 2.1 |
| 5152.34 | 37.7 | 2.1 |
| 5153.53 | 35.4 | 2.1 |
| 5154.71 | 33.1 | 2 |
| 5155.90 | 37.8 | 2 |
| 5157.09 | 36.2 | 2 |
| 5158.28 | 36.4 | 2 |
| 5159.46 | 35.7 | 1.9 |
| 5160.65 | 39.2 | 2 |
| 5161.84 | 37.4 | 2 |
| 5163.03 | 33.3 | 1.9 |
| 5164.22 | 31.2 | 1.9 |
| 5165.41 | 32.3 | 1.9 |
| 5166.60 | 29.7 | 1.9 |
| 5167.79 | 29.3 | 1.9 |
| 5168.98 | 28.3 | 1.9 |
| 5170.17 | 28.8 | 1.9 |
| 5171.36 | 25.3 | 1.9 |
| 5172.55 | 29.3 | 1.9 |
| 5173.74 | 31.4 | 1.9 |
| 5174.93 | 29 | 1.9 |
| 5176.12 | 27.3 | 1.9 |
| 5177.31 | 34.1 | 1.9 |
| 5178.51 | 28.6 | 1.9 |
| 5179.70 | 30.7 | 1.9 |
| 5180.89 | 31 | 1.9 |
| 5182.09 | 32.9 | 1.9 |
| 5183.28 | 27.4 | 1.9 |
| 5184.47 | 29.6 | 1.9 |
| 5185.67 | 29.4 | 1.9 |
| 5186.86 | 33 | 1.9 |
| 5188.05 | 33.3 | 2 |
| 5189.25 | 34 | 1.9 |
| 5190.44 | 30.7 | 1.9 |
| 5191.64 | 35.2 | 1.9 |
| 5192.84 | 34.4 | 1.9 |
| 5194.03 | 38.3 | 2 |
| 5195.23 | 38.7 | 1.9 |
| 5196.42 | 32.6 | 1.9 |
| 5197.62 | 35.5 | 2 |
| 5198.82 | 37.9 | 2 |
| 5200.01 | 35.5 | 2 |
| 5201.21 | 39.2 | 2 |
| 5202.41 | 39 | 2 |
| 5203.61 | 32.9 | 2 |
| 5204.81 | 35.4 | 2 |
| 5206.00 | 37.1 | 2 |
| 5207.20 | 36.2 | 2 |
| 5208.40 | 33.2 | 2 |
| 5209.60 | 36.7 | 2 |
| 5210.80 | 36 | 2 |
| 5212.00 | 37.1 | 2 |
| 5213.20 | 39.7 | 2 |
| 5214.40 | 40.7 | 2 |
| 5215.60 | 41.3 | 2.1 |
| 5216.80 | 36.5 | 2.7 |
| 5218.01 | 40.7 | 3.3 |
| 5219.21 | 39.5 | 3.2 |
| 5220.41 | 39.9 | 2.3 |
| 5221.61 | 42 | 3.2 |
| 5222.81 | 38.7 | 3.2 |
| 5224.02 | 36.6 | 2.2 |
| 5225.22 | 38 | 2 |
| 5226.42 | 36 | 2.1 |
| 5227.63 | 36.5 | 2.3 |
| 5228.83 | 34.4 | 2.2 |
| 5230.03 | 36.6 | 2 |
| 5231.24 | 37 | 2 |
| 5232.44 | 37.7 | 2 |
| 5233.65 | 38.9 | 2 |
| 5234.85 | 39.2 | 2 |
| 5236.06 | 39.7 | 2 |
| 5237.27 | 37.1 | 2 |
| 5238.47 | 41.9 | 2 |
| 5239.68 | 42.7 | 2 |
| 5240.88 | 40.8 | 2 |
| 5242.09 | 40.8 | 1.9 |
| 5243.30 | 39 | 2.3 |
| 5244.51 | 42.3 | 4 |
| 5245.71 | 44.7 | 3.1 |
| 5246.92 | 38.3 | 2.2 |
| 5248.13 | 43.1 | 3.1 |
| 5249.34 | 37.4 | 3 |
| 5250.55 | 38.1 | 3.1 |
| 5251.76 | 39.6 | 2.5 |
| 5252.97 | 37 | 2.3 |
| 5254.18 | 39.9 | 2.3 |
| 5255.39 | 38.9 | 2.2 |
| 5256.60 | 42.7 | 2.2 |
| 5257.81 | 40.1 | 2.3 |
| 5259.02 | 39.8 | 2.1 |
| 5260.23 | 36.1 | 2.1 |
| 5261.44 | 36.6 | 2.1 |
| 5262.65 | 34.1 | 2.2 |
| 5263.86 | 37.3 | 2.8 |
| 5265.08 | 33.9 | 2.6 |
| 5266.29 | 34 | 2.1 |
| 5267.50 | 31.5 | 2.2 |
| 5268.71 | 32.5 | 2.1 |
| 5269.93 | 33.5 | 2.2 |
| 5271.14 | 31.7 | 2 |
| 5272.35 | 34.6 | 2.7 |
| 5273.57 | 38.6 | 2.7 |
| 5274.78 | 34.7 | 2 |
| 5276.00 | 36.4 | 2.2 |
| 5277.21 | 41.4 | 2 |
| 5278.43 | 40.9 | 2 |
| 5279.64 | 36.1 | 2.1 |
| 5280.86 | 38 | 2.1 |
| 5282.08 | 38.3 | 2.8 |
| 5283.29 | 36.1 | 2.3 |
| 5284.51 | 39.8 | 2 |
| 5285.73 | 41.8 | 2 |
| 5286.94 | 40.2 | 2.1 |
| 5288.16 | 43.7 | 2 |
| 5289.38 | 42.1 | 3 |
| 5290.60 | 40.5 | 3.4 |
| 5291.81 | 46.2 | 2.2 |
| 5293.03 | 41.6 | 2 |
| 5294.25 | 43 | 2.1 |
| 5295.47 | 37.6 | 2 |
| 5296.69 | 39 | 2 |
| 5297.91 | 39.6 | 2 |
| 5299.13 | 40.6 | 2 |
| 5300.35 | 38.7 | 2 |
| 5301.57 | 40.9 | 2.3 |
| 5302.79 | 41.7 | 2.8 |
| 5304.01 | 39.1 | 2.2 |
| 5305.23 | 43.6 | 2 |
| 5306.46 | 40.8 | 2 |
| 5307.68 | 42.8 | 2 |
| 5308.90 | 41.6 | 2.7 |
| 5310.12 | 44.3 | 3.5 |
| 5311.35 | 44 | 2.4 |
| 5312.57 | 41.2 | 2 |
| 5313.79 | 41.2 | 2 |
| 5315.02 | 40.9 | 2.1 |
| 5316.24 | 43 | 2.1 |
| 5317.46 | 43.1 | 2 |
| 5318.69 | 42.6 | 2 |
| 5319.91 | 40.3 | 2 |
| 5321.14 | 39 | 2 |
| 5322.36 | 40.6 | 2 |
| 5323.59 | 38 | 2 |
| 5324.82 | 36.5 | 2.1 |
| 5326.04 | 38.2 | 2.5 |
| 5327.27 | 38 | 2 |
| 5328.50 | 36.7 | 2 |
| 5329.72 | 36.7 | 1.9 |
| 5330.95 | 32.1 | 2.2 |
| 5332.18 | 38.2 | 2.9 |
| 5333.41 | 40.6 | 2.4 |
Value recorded -1.2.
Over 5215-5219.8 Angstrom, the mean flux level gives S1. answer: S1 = 39.5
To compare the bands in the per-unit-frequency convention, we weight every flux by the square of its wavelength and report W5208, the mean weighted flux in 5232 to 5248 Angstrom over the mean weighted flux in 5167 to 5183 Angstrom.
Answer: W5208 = 1.39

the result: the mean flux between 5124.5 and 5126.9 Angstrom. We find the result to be 35.7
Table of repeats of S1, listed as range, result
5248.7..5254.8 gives 38.4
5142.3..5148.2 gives 35.7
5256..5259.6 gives 40.9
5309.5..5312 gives 44.1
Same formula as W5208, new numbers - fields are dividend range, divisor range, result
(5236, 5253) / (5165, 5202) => 1.29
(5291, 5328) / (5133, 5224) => 1.24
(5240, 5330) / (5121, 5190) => 1.23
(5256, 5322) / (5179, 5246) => 1.10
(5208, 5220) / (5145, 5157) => 1.10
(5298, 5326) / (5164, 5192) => 1.42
